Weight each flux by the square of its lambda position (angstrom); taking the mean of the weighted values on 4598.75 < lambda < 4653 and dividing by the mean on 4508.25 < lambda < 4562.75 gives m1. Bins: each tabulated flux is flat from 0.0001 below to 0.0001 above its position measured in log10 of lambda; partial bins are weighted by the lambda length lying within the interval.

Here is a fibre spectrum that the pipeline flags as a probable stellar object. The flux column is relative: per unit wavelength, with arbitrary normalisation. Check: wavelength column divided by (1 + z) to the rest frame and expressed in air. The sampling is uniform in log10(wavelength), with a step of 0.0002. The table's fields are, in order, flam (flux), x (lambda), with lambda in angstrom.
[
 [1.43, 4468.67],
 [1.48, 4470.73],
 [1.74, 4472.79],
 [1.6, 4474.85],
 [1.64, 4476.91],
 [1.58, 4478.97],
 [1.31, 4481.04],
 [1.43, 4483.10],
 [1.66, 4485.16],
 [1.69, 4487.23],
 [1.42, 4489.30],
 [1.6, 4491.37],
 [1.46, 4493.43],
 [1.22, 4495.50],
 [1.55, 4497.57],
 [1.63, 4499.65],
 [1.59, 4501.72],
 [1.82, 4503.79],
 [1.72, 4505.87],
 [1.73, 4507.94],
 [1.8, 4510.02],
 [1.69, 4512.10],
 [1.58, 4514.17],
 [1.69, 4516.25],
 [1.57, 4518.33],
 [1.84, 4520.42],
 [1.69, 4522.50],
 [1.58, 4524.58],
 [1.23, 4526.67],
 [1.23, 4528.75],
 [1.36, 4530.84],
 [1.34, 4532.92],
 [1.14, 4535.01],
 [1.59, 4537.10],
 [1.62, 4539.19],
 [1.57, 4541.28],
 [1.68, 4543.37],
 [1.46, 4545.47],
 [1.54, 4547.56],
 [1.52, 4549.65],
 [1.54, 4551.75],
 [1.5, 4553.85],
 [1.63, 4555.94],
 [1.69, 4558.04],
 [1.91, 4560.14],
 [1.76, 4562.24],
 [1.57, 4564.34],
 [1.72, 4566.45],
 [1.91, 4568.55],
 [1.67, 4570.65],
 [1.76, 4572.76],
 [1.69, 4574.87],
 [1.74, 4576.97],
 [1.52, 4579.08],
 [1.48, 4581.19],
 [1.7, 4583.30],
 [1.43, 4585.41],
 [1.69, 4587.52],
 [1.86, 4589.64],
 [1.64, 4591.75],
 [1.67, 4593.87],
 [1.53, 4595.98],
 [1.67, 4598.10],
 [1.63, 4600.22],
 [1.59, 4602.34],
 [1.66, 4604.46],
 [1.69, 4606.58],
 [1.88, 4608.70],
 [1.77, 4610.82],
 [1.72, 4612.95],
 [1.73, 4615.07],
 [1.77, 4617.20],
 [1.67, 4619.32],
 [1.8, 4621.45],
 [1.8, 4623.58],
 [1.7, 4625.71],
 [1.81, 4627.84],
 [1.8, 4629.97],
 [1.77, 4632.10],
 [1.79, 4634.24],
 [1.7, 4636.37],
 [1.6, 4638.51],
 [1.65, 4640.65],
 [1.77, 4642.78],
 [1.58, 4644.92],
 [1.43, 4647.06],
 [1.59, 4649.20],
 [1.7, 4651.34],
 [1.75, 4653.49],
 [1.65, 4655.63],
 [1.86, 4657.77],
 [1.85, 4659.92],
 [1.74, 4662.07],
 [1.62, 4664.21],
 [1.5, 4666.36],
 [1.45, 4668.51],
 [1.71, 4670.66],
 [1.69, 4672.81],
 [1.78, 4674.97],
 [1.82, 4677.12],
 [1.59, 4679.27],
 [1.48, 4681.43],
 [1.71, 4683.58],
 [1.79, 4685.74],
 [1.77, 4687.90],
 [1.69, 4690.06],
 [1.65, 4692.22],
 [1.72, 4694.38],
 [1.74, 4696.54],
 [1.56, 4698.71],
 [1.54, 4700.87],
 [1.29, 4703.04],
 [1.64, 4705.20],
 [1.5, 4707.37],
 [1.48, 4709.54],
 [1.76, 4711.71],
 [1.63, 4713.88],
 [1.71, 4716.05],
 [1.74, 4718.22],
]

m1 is 1.13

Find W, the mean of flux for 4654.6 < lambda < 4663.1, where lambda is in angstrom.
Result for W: 1.78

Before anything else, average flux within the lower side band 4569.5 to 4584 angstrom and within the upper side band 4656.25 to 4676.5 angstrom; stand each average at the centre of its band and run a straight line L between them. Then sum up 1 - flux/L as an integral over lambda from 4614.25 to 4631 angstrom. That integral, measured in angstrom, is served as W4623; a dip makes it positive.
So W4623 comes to -0.89 angstrom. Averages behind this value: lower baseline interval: 1.65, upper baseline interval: 1.69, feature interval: 1.76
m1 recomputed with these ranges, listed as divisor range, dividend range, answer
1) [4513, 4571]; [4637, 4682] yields 1.11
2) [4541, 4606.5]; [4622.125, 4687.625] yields 1.06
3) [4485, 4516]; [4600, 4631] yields 1.13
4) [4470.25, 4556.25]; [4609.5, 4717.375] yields 1.15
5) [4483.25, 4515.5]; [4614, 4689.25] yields 1.13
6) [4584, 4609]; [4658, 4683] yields 1.04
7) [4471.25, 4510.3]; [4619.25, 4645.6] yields 1.16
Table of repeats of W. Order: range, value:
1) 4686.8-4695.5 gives 1.71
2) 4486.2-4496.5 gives 1.48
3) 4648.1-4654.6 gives 1.68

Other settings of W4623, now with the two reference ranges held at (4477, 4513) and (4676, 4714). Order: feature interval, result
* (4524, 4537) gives 2.2 angstrom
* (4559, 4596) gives -1.9 angstrom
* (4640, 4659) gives -0.5 angstrom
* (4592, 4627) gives -2.0 angstrom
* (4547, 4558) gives 0.3 angstrom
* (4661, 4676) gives -0.1 angstrom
